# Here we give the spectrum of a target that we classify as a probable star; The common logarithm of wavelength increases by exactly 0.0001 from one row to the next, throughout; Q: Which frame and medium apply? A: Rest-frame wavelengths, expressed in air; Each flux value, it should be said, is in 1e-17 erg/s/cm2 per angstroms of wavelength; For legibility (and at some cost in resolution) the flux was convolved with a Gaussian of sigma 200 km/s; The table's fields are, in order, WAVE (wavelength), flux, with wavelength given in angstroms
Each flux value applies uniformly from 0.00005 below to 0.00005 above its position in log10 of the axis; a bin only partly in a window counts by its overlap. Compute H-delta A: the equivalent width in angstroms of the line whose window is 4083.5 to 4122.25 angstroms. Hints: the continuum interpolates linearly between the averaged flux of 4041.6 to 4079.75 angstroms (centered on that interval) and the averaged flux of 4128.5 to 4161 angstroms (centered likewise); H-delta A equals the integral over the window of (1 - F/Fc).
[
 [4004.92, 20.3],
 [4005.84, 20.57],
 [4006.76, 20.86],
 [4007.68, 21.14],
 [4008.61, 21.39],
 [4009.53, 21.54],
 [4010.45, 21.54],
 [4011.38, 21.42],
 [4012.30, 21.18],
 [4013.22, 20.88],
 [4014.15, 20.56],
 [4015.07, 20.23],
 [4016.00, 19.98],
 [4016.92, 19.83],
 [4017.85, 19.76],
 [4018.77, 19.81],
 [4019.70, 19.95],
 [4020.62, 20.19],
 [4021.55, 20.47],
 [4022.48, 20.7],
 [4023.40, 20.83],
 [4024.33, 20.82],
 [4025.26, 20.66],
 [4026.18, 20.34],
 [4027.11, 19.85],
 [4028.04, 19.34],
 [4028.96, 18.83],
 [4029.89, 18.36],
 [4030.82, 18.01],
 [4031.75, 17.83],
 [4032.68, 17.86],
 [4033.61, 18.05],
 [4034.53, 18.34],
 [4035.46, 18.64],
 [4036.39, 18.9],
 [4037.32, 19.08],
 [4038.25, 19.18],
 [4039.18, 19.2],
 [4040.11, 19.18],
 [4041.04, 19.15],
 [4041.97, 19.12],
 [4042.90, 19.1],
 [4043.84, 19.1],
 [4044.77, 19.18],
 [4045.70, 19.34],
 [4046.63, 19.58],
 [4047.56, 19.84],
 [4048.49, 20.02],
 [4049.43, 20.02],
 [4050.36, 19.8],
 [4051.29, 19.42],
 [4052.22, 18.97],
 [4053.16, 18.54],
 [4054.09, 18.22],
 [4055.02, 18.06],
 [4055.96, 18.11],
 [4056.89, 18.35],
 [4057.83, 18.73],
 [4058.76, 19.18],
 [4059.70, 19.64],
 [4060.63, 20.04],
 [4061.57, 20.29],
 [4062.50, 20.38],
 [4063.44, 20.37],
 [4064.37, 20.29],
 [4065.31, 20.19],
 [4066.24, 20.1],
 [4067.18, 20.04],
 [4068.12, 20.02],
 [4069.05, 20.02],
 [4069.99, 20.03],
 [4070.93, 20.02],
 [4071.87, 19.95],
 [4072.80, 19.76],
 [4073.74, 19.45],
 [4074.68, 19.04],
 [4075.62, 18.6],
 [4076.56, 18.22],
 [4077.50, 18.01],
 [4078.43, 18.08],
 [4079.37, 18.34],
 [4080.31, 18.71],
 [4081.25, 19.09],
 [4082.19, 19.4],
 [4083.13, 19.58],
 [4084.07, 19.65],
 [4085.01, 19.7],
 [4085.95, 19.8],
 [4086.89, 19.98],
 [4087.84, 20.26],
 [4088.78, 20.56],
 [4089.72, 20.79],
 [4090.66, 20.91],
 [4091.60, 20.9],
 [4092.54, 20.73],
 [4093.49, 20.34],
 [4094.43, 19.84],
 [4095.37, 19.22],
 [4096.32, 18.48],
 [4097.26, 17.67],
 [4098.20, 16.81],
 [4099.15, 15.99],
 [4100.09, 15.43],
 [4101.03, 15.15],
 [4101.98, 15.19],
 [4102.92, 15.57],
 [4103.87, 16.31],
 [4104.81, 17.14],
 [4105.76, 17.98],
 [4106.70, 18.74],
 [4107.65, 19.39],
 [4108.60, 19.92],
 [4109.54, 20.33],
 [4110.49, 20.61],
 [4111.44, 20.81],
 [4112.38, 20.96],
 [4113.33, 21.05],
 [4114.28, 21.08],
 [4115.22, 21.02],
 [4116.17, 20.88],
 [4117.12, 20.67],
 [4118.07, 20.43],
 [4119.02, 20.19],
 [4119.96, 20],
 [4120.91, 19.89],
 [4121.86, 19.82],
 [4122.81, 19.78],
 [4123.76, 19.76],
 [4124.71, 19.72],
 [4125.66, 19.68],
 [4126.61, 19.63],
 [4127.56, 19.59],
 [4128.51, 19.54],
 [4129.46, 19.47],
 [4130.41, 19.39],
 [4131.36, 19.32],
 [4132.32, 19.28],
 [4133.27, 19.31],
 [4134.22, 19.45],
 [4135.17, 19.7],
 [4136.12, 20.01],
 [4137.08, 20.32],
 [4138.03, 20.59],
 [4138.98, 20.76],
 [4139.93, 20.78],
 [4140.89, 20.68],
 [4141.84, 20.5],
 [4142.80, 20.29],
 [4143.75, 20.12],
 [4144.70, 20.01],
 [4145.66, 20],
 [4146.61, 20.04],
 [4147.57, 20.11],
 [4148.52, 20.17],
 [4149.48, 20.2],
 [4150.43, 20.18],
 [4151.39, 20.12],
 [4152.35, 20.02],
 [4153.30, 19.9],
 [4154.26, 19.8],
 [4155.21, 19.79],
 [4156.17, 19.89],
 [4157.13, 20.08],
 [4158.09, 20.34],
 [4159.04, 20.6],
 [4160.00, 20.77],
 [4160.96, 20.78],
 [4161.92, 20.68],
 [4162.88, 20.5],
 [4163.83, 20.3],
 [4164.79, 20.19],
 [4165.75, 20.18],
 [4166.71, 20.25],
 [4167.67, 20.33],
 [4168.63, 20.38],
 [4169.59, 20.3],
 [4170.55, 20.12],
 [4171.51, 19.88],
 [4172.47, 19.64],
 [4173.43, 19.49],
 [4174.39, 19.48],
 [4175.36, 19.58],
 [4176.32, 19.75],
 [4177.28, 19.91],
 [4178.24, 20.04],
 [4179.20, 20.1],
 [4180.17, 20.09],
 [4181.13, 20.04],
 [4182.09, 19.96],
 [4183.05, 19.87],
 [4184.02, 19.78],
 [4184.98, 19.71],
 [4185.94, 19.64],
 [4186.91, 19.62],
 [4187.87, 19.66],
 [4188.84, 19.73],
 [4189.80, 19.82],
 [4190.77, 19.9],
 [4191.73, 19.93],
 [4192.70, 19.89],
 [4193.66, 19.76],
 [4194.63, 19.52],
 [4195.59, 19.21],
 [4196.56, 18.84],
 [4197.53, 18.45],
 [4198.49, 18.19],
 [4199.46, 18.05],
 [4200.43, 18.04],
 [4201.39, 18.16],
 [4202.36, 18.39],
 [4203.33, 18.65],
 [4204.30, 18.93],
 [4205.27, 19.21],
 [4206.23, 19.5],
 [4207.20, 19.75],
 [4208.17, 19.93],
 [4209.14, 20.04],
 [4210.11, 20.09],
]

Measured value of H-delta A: 0.9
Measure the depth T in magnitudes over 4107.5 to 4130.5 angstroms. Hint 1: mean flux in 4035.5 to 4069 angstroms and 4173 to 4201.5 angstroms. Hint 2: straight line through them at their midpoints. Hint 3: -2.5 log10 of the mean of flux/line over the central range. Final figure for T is -0.04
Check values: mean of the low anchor 19.4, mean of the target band 20.2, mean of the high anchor 19.5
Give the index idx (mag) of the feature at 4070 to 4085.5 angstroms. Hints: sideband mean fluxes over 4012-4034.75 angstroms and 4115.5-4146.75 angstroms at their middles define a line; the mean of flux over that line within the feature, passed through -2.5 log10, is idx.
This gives 0.040 mag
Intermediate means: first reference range 19.7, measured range 19.1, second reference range 20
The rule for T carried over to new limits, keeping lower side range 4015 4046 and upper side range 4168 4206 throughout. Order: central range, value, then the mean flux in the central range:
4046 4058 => 0.019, 19.1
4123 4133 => -0.005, 19.5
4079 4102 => 0.025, 19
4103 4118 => -0.015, 19.7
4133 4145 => -0.042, 20.2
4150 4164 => -0.043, 20.3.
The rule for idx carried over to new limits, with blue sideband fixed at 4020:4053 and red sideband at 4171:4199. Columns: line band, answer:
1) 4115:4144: -0.026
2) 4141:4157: -0.029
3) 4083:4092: -0.043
